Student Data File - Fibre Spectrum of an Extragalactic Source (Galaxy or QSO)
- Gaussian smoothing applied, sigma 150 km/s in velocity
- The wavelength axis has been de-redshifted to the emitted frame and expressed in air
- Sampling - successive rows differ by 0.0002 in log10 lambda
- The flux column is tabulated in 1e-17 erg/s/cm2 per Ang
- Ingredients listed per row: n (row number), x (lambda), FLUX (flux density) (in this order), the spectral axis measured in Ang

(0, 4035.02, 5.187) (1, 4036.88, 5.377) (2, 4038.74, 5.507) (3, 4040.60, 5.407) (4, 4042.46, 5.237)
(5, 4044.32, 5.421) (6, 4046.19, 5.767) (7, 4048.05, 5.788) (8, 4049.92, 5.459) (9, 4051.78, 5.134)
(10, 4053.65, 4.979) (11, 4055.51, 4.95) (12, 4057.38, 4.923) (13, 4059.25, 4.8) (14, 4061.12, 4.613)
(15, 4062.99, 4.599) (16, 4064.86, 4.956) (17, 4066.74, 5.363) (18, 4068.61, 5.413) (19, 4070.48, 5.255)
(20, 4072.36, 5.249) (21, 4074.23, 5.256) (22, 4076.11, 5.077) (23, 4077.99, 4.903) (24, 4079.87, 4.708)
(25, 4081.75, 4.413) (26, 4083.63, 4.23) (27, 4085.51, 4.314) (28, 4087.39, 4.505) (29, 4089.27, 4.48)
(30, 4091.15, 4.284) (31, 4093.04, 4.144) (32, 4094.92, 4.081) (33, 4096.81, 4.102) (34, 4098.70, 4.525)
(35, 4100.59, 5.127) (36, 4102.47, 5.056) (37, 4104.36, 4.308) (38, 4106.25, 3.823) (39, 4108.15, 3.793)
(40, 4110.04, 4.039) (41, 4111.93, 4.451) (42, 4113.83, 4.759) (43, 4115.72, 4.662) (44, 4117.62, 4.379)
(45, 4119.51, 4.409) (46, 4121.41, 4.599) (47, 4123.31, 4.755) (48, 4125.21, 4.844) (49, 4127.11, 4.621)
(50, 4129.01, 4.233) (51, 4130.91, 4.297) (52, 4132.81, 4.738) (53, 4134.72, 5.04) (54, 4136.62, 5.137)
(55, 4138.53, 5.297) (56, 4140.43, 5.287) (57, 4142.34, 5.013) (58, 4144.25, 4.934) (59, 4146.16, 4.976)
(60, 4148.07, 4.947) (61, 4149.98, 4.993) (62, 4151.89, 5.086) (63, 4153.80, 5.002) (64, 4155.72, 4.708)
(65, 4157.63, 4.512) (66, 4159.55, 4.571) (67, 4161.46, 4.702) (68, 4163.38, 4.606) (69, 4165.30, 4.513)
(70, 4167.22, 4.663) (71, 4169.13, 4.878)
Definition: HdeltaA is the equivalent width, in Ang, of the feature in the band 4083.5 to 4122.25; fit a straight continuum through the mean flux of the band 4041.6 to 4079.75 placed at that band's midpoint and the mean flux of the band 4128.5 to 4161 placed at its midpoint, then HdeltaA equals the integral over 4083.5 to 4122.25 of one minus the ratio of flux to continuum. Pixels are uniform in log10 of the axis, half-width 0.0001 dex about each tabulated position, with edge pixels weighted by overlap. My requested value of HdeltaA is 4.8 Ang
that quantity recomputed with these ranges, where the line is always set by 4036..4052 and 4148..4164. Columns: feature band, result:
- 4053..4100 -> 4.90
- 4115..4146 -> 1.05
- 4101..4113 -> 1.88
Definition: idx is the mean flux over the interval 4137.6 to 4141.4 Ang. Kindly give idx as 5.3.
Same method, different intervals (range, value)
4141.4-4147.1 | 4.97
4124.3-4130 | 4.56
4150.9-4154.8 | 5.04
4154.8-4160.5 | 4.6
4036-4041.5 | 5.43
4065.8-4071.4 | 5.35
